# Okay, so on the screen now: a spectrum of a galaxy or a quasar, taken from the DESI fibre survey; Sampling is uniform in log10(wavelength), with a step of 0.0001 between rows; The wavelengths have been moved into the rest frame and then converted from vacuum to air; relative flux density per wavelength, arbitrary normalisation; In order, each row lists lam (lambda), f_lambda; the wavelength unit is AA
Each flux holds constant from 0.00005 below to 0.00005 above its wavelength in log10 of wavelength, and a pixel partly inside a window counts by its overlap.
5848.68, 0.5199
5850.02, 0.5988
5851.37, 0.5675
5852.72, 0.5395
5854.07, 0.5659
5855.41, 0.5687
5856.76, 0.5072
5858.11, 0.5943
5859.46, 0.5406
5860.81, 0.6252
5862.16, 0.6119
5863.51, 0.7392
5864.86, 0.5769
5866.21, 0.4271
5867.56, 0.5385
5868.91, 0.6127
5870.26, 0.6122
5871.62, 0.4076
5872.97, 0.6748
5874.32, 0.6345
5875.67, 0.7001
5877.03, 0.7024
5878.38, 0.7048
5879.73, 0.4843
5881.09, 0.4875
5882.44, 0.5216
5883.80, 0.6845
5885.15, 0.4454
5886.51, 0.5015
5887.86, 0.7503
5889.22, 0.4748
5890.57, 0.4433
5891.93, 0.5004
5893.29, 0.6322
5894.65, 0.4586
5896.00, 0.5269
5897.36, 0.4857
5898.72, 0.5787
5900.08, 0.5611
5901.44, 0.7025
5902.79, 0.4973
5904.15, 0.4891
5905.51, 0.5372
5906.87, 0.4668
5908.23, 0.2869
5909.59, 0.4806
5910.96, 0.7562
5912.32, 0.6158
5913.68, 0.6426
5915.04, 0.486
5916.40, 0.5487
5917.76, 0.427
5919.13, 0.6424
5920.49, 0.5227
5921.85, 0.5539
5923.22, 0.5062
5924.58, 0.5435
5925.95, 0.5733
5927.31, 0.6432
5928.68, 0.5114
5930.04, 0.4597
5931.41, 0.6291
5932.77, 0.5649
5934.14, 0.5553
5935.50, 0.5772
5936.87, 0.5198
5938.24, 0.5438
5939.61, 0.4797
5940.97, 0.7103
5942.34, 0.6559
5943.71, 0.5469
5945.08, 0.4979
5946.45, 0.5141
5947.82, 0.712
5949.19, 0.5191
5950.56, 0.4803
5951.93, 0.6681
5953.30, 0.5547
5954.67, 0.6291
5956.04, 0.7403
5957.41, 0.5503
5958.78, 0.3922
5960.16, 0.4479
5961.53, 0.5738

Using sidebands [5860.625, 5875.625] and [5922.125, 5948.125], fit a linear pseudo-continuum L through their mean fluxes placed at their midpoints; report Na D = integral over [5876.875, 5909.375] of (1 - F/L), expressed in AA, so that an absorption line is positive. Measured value 2.6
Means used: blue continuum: 0.591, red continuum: 0.563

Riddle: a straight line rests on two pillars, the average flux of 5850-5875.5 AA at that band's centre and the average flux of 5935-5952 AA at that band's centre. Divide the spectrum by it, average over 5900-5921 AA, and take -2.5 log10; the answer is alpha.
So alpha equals 0.06 mag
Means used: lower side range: 0.578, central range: 0.541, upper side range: 0.567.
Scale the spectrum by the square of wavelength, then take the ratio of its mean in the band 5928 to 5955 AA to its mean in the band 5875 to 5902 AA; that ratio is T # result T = 1.0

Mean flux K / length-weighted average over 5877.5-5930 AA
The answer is 0.544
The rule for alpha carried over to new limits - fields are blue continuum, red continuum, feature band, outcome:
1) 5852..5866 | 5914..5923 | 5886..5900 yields 0.035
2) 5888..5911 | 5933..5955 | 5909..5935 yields -0.030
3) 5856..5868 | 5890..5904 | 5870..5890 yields -0.055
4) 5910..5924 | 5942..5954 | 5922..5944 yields 0.010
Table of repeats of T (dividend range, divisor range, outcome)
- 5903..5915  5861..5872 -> 0.94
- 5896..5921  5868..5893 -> 0.95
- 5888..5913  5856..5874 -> 0.94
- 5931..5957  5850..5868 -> 1.05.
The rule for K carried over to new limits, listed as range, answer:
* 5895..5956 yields 0.556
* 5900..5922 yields 0.542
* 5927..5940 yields 0.547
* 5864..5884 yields 0.584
